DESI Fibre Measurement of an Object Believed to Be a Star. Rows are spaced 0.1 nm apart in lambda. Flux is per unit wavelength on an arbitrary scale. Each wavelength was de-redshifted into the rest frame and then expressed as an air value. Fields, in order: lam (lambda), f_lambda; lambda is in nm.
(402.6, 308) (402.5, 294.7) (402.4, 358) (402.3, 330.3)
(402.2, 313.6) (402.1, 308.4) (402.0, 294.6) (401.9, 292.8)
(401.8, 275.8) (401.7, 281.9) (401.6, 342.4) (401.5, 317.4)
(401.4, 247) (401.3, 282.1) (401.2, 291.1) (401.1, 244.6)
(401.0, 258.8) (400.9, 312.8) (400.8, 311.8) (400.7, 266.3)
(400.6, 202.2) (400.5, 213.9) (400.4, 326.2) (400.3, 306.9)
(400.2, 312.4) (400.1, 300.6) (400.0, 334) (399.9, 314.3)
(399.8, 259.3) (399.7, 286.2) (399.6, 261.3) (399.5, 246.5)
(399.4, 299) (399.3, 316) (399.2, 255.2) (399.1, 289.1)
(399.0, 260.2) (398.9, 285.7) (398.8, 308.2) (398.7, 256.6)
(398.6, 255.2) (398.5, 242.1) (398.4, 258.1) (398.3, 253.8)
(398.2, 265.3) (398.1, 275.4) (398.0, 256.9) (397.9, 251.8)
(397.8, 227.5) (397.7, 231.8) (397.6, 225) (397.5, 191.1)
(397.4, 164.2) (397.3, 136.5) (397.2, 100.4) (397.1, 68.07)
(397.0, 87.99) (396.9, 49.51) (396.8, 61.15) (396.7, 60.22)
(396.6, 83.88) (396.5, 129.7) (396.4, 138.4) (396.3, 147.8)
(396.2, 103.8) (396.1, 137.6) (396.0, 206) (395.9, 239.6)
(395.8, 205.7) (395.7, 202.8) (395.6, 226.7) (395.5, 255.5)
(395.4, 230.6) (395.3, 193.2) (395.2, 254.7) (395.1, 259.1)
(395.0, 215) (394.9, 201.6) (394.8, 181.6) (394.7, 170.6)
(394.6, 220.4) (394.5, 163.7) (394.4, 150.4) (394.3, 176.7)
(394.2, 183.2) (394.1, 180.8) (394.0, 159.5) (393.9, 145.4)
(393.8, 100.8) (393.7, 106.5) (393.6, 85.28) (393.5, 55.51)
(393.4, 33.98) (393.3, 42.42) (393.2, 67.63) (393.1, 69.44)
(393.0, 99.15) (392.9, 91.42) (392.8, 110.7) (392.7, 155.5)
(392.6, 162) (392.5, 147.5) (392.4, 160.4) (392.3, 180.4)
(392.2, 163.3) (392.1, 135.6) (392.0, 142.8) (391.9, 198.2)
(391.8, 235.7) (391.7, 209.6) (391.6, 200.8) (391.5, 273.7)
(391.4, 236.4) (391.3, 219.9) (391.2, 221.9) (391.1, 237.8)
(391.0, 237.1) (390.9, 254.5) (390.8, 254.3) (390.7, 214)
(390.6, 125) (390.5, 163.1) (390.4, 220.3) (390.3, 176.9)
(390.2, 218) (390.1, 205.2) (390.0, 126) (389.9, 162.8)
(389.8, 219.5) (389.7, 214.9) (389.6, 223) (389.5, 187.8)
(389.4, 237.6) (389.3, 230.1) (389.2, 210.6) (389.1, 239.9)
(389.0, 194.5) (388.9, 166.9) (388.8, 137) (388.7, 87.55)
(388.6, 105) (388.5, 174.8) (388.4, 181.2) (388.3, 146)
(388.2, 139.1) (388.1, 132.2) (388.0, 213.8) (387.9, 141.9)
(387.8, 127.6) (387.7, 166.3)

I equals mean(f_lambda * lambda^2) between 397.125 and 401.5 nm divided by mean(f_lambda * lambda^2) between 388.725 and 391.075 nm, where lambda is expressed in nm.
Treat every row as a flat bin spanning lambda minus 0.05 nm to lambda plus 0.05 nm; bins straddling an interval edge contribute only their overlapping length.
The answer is 1.36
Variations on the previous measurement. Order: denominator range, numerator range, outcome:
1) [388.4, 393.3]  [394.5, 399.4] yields 1.16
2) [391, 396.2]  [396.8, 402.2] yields 1.53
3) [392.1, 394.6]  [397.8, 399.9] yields 2.18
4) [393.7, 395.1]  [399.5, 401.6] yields 1.68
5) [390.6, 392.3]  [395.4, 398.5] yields 0.86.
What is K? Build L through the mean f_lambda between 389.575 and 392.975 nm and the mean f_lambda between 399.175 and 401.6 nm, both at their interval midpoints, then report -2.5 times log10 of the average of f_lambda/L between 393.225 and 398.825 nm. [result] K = 0.35 mag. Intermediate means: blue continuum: 190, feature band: 174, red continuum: 283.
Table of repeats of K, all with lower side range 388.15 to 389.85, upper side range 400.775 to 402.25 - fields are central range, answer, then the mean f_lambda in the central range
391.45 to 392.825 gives 0.17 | 178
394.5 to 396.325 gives 0.17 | 203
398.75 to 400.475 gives -0.06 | 291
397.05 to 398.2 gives 0.30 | 197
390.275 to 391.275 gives -0.07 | 212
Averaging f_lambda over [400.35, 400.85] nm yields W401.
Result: 264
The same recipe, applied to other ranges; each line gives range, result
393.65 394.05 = 128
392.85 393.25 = 81.9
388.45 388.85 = 126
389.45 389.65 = 205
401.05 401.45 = 266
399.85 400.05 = 324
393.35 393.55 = 44.7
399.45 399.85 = 263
